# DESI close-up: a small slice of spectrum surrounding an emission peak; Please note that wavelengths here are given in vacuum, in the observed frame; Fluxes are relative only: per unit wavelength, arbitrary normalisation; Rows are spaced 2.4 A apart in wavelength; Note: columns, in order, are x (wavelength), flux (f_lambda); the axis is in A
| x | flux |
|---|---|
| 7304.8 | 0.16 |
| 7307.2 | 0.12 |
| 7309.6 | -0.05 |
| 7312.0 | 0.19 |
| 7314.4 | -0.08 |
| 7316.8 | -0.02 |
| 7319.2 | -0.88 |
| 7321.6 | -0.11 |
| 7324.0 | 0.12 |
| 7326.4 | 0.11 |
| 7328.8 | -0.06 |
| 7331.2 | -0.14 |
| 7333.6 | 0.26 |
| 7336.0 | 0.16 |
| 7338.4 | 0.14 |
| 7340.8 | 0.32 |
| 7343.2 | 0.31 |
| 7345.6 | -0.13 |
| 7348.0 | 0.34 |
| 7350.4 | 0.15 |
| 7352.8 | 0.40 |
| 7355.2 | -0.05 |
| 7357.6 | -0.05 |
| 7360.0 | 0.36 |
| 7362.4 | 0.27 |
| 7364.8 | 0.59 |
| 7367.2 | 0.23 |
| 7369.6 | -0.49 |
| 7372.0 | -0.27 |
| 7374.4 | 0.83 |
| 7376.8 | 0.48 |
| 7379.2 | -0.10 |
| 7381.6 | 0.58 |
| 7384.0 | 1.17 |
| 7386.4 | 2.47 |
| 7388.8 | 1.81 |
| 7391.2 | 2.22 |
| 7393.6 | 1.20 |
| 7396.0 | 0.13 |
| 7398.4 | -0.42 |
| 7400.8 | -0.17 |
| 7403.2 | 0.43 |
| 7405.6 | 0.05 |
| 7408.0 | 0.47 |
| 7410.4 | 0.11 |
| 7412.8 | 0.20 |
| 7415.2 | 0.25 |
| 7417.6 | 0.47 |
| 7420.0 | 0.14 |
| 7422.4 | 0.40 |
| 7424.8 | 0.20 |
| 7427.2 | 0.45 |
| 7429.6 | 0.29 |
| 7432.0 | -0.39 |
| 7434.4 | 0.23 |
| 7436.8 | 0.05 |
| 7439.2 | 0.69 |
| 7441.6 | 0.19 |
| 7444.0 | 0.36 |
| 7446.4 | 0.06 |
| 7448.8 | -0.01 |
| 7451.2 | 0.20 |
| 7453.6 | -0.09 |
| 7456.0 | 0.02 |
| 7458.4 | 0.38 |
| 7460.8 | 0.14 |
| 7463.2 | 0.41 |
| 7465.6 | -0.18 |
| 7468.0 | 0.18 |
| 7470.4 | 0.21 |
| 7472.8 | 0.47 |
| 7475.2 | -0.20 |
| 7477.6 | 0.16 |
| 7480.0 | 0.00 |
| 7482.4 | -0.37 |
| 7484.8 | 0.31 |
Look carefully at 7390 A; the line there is [O II]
